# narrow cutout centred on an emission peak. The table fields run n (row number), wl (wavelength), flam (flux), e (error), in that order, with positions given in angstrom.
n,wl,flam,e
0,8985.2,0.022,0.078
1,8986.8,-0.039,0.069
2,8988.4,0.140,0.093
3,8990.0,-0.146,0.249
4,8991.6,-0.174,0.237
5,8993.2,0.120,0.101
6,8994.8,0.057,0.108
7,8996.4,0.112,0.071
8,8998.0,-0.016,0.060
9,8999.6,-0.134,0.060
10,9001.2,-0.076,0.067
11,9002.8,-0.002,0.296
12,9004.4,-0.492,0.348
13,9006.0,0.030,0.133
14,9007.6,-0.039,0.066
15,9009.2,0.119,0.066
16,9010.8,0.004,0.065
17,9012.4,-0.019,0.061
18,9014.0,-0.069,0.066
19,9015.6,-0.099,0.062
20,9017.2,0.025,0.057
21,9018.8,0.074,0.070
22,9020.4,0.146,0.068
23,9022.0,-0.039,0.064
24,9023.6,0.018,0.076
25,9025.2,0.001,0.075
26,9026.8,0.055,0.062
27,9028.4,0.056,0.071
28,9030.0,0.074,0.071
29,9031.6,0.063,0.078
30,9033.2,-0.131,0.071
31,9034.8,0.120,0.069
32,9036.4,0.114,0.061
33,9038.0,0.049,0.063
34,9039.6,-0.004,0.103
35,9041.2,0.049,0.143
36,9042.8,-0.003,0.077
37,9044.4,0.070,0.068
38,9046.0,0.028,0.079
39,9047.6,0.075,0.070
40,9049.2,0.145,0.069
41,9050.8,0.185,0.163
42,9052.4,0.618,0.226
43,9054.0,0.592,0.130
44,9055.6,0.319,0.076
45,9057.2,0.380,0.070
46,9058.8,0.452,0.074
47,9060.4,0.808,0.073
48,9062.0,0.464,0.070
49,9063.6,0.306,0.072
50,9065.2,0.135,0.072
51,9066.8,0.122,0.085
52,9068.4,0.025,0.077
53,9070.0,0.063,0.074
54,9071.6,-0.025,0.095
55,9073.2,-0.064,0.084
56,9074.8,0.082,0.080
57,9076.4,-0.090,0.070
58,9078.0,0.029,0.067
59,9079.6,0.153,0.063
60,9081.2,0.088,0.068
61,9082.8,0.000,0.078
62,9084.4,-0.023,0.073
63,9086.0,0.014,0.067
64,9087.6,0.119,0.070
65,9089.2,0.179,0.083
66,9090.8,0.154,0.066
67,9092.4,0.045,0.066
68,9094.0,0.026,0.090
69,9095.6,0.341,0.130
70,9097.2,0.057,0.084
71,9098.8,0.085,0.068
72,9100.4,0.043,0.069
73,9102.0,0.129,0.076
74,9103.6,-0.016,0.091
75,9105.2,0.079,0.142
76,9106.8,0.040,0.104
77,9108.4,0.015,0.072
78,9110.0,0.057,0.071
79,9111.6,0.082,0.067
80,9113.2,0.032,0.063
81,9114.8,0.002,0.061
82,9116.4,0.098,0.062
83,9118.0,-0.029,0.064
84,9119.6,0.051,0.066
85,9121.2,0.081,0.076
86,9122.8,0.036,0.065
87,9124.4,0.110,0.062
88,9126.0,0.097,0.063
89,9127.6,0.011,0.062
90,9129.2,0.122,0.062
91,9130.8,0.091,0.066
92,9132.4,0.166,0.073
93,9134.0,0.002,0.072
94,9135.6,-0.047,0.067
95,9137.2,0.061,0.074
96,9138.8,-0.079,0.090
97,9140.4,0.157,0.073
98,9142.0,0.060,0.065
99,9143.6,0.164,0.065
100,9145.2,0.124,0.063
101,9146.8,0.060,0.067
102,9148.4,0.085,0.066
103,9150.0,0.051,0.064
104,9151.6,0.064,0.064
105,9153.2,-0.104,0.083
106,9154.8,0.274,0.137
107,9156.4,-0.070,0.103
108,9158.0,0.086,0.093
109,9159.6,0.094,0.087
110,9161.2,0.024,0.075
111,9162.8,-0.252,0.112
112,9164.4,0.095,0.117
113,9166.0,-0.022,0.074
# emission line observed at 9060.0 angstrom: [O II] 3727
